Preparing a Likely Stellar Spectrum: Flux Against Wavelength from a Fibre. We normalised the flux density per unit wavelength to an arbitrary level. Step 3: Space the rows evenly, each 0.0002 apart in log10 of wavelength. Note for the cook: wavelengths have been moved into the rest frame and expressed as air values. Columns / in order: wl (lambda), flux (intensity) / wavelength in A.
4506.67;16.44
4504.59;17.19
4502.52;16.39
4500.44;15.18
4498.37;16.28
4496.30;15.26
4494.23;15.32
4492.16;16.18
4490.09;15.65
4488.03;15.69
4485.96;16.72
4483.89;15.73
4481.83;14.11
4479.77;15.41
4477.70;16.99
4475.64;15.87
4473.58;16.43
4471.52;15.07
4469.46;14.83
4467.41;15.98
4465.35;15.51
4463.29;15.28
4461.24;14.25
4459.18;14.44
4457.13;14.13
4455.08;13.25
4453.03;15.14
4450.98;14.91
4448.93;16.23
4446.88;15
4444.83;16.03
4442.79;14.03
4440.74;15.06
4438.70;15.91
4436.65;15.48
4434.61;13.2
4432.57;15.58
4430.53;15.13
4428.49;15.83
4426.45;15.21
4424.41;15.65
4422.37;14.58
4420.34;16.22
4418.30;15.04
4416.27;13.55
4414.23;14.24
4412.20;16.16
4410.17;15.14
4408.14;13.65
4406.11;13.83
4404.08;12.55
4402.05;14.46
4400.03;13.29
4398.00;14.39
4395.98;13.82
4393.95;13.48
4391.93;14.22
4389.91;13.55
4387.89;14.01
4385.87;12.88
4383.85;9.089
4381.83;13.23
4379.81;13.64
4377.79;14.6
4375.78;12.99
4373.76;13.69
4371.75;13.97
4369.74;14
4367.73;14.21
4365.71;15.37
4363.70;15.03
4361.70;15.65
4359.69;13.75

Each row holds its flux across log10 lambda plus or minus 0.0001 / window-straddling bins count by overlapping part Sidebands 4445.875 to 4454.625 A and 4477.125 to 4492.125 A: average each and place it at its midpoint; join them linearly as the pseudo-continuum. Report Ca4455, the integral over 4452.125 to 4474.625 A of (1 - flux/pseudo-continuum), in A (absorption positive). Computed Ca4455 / 0.7 A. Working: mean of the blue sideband 15.2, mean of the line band 14.9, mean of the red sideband 15.7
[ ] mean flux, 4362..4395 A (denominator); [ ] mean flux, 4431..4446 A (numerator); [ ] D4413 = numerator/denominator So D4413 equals 1.10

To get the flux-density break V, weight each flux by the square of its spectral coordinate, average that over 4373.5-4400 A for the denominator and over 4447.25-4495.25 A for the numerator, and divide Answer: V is 1.2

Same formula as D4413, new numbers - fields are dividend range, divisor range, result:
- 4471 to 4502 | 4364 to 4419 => 1.14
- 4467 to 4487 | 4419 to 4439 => 1.03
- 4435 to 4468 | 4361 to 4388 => 1.09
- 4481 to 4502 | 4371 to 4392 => 1.18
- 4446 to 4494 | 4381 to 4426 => 1.10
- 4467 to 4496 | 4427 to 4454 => 1.03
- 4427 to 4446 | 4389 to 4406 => 1.10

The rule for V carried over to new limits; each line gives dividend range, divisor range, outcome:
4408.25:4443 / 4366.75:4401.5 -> 1.14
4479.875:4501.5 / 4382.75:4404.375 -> 1.23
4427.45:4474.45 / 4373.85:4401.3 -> 1.16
